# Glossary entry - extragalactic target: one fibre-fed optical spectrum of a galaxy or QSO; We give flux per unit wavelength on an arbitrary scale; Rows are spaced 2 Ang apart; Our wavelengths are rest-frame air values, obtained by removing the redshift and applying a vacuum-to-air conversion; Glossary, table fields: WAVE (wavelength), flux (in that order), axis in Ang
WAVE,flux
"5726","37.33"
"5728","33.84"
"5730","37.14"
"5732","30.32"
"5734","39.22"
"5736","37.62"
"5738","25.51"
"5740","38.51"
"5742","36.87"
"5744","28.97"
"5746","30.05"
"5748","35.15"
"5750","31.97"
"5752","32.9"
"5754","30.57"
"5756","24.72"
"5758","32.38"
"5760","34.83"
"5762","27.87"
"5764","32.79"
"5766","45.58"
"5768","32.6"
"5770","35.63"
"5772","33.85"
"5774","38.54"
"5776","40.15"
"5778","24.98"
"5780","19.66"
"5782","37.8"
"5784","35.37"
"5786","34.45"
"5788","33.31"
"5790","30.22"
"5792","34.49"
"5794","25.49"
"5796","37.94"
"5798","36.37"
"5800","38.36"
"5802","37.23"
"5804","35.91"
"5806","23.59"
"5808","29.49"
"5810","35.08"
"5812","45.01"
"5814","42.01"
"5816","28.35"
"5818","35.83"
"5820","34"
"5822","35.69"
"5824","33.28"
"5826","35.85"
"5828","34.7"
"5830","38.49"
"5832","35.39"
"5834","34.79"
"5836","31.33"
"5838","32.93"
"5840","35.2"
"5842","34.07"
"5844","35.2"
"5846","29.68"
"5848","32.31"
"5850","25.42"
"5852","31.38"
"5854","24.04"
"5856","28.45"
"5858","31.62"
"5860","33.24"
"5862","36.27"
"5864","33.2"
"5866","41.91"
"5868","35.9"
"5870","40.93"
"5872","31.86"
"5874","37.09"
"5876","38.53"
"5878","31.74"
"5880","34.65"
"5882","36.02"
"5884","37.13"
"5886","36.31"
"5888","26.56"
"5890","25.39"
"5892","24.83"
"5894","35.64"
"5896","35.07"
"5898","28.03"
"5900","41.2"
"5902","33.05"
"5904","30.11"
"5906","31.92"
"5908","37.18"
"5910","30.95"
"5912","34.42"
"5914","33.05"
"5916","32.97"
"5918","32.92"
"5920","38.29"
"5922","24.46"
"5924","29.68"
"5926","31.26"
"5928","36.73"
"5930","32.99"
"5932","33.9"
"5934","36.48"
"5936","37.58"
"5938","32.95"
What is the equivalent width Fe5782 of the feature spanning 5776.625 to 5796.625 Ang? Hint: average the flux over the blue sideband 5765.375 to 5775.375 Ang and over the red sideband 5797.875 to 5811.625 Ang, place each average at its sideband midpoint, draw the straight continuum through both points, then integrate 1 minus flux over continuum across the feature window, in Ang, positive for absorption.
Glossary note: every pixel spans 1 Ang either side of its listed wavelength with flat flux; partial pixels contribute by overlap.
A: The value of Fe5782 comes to 2.35 Ang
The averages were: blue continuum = 37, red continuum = 34.1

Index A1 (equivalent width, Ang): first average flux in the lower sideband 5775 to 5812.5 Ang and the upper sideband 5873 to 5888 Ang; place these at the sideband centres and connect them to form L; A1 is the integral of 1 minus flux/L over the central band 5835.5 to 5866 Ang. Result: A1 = 2.3 Ang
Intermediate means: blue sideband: 33.3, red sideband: 35.3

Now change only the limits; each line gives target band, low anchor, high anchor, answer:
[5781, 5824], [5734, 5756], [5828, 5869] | -2.11 Ang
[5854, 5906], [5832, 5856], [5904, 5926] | -2.60 Ang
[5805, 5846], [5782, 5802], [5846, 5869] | -1.52 Ang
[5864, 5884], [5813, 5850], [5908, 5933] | -1.71 Ang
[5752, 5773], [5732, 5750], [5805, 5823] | 0.49 Ang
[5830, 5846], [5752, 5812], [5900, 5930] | -0.48 Ang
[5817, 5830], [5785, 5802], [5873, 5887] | -0.18 Ang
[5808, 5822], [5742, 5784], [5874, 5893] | -1.48 Ang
